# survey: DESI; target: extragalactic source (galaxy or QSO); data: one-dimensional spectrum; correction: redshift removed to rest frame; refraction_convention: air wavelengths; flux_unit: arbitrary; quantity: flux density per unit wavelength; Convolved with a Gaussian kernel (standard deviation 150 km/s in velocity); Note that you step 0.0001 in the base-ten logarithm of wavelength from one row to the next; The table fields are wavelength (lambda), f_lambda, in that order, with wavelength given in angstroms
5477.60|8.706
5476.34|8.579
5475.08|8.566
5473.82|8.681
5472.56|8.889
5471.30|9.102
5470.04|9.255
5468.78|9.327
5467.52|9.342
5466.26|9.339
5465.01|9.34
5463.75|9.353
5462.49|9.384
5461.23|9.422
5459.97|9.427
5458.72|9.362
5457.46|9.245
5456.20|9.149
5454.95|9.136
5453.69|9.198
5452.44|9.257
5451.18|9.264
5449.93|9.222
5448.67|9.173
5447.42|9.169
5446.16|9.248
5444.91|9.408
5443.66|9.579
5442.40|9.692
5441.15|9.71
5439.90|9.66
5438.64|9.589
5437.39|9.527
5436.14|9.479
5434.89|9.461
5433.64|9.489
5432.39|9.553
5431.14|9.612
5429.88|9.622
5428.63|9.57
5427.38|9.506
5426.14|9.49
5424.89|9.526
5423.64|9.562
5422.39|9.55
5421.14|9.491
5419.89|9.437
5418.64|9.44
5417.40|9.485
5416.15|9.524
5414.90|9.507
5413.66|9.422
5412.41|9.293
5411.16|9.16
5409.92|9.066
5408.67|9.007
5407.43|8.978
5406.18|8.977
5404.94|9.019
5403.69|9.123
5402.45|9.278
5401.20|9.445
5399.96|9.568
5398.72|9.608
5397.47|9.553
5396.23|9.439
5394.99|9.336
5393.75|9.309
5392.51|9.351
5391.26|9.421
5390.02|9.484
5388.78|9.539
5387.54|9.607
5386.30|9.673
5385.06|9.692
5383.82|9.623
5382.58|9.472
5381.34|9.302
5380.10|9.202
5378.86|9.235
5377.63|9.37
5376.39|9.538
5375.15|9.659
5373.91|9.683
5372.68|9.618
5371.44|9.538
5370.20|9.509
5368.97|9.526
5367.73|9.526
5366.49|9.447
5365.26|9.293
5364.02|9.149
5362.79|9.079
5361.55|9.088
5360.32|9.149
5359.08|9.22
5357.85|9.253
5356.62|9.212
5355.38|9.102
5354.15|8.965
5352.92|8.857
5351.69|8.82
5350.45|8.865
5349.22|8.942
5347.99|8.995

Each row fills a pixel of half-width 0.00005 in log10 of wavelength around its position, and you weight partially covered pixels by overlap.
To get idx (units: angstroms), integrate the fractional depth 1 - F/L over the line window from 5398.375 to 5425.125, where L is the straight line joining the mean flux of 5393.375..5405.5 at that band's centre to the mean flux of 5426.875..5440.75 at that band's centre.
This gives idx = 0.29 angstroms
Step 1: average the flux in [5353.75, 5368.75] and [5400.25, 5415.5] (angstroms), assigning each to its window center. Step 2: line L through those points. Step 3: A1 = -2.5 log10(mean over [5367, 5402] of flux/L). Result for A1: -0.03 mag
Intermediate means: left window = 9.22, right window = 9.2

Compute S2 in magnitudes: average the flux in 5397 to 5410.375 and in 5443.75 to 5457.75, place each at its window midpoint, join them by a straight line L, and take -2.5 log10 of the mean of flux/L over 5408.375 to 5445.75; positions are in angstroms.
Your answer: -0.029 mag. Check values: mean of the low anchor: 9.23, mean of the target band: 9.48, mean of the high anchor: 9.24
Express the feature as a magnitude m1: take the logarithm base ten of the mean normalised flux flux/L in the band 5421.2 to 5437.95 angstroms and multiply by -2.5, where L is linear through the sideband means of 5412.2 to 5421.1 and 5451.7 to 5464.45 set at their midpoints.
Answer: -0.01 mag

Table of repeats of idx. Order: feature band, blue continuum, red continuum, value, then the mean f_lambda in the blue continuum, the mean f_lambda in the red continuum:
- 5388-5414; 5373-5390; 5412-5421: 0.5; 9.51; 9.45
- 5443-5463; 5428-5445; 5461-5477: 0.1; 9.57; 9.11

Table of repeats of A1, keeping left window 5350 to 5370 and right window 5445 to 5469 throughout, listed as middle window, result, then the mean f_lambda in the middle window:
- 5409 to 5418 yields -0.01 mag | 9.33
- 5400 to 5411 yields 0.01 mag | 9.14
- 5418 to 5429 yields -0.03 mag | 9.51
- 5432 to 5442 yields -0.04 mag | 9.57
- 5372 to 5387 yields -0.04 mag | 9.51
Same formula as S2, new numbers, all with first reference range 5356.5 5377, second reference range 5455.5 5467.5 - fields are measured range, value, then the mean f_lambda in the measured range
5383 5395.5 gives -0.01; 9.5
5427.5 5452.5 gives -0.01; 9.47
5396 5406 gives 0.00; 9.36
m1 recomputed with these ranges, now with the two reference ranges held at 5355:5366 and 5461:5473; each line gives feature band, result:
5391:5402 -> -0.03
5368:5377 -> -0.05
